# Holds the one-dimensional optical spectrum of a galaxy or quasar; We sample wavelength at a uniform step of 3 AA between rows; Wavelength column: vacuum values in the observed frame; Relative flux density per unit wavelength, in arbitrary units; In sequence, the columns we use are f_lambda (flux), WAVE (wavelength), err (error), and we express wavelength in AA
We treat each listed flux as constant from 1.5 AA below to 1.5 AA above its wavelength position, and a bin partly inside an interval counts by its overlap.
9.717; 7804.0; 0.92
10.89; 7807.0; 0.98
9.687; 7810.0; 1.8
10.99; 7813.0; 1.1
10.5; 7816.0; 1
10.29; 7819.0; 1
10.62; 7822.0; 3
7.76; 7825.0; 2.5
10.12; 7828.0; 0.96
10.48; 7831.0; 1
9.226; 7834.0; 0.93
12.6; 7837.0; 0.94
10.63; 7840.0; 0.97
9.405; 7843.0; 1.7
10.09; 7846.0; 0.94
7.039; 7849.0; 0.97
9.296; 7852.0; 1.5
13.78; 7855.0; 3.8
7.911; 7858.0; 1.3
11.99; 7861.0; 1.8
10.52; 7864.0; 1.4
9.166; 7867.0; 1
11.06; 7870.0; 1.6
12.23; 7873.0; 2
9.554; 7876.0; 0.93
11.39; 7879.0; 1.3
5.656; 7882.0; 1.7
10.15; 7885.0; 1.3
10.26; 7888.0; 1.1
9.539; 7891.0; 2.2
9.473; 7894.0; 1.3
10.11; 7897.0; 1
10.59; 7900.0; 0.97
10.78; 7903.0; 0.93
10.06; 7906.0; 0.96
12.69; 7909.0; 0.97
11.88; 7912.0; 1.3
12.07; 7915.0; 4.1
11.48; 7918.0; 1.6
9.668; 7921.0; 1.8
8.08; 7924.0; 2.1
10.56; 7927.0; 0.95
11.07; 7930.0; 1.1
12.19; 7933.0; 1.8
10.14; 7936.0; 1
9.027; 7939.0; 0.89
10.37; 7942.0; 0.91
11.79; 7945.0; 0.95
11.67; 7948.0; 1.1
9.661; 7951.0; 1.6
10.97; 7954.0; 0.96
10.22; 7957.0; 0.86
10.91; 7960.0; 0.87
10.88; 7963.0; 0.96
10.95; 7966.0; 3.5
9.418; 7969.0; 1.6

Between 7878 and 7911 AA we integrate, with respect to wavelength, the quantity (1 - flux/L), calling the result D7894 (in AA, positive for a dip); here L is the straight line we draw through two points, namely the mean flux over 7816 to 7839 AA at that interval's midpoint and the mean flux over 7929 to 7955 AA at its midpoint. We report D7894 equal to 1.4 AA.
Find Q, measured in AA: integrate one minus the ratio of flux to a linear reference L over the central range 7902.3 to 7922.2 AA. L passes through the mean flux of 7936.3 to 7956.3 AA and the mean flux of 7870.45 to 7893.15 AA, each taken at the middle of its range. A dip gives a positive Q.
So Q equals -2.1 AA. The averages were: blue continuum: 9.87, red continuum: 10.5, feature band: 11.3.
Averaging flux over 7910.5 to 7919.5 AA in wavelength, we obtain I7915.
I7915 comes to 11.8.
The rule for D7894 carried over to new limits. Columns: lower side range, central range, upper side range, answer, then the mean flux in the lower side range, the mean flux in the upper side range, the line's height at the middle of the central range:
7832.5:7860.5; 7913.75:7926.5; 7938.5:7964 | 0.2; 10.1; 10.7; 10.5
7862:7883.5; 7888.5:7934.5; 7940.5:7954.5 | -1.0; 9.99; 10.9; 10.5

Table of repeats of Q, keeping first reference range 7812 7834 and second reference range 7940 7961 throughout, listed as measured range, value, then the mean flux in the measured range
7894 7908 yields 0.1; 10.4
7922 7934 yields 0.3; 10.4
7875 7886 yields 1.3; 9.13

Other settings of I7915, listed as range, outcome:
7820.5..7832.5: 9.74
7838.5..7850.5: 9.29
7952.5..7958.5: 10.6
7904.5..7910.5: 11.4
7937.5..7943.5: 9.7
